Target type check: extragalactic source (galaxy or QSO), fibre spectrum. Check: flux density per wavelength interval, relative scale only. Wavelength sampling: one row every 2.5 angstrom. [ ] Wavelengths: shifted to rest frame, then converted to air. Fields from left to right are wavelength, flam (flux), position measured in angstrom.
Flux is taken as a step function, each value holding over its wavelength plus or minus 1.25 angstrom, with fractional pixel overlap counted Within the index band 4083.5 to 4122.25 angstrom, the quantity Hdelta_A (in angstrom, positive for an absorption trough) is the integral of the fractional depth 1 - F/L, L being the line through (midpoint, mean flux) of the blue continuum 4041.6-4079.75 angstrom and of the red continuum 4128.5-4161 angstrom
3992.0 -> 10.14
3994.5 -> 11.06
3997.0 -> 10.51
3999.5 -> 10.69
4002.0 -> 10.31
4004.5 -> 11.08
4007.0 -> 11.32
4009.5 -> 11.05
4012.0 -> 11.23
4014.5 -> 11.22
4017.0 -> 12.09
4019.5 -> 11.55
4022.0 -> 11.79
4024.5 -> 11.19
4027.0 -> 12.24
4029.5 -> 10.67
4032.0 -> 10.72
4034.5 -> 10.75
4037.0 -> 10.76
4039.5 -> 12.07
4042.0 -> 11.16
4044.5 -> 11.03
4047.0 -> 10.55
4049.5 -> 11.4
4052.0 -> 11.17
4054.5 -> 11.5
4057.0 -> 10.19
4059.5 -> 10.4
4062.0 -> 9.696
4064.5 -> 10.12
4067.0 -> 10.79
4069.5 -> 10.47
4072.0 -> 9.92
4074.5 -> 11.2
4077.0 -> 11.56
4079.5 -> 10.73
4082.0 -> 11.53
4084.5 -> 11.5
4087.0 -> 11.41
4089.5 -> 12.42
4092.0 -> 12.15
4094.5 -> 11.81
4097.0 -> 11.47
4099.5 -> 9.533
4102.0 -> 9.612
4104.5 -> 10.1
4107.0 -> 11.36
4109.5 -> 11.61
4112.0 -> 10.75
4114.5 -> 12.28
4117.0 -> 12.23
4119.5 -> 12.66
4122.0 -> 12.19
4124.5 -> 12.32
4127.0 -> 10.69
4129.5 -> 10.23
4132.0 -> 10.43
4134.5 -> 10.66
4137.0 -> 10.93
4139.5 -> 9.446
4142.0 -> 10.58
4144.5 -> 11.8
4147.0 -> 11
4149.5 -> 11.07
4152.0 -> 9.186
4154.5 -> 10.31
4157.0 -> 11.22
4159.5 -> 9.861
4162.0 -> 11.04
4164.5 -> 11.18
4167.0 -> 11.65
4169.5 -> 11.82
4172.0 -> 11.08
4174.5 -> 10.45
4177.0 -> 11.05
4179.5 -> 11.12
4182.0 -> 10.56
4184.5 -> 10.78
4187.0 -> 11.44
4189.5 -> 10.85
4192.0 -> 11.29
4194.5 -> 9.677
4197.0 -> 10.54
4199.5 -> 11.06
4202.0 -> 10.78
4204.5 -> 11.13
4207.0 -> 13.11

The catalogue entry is -2.9 angstrom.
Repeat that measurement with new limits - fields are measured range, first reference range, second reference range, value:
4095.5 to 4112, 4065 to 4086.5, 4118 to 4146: 0.57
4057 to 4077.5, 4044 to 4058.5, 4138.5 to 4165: 0.83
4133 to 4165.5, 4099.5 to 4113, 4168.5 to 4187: 0.60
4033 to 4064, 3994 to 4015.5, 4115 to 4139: 0.58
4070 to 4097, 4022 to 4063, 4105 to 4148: -0.70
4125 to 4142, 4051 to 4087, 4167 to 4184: 0.70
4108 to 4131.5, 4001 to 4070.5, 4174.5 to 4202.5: -1.53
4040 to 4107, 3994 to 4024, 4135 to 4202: 0.58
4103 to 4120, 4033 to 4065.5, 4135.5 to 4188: -1.03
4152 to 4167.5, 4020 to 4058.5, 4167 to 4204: 0.37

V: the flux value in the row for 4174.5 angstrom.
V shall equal 10.45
